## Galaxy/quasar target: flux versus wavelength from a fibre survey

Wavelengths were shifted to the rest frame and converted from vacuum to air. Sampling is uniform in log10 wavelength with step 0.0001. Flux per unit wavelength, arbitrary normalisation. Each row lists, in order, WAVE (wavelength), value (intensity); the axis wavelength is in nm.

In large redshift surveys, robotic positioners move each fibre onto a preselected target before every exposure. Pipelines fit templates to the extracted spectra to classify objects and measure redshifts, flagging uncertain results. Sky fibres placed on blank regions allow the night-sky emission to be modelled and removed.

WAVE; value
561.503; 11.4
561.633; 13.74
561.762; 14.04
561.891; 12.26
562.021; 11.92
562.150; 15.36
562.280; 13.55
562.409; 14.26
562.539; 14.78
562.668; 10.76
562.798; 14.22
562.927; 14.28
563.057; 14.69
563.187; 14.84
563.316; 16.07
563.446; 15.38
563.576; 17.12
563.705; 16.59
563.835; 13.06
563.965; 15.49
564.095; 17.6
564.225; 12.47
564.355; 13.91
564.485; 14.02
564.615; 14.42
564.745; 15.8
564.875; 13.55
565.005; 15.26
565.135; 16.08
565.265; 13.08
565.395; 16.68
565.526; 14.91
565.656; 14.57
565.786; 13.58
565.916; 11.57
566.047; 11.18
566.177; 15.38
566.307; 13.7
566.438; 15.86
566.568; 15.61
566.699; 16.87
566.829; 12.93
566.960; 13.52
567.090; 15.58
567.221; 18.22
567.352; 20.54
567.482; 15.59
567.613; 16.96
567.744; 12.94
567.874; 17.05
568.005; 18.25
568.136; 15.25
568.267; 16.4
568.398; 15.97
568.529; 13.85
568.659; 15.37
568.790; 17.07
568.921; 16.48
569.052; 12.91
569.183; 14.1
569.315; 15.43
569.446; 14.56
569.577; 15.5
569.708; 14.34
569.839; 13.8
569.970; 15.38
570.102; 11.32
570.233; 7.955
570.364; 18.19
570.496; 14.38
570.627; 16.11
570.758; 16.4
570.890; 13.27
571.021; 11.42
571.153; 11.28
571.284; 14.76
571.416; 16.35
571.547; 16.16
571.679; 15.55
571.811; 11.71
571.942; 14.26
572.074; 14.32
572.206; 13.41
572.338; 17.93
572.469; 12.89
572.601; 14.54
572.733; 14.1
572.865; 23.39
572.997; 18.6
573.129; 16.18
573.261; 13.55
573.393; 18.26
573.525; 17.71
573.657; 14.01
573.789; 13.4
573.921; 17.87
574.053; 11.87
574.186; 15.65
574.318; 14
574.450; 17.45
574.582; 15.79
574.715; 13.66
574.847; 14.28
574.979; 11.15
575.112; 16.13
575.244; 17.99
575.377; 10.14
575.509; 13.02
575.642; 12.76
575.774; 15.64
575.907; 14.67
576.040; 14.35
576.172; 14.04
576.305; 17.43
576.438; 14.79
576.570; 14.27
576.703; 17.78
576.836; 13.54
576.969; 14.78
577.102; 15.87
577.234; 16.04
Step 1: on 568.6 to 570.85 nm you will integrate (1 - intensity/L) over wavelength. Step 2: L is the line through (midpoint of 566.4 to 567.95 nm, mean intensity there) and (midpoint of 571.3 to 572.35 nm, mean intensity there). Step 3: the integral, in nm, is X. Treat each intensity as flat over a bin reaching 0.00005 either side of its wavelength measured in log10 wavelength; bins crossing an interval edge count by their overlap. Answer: 0.101 nm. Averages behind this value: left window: 16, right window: 14.8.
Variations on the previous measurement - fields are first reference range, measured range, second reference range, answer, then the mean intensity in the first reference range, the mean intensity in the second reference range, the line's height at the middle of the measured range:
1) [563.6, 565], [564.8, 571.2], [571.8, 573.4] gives 0.14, 14.8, 15.7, 15.2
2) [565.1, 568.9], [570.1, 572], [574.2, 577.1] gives 0.13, 15.3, 14.7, 15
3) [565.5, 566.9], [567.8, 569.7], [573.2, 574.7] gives -0.13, 14.2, 15.4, 14.6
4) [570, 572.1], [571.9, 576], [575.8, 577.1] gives -0.15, 14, 15.1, 14.6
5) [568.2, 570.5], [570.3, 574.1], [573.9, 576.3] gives -0.18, 14.6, 14.5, 14.5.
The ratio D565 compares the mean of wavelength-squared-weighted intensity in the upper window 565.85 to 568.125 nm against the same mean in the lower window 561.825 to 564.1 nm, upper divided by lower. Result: 1.08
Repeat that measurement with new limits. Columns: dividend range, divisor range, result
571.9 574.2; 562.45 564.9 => 1.10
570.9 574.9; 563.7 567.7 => 1.04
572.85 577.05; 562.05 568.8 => 1.04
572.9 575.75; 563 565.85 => 1.04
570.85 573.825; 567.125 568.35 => 0.92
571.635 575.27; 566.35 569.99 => 1.00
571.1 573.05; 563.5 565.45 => 1.05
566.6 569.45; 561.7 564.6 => 1.11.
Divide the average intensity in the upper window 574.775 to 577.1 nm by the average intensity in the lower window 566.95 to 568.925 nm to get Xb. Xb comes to 0.89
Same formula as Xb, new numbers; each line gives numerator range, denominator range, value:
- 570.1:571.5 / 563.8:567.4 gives 0.94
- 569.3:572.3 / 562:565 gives 0.97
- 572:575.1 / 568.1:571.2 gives 1.07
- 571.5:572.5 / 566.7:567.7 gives 0.90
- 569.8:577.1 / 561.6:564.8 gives 1.03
